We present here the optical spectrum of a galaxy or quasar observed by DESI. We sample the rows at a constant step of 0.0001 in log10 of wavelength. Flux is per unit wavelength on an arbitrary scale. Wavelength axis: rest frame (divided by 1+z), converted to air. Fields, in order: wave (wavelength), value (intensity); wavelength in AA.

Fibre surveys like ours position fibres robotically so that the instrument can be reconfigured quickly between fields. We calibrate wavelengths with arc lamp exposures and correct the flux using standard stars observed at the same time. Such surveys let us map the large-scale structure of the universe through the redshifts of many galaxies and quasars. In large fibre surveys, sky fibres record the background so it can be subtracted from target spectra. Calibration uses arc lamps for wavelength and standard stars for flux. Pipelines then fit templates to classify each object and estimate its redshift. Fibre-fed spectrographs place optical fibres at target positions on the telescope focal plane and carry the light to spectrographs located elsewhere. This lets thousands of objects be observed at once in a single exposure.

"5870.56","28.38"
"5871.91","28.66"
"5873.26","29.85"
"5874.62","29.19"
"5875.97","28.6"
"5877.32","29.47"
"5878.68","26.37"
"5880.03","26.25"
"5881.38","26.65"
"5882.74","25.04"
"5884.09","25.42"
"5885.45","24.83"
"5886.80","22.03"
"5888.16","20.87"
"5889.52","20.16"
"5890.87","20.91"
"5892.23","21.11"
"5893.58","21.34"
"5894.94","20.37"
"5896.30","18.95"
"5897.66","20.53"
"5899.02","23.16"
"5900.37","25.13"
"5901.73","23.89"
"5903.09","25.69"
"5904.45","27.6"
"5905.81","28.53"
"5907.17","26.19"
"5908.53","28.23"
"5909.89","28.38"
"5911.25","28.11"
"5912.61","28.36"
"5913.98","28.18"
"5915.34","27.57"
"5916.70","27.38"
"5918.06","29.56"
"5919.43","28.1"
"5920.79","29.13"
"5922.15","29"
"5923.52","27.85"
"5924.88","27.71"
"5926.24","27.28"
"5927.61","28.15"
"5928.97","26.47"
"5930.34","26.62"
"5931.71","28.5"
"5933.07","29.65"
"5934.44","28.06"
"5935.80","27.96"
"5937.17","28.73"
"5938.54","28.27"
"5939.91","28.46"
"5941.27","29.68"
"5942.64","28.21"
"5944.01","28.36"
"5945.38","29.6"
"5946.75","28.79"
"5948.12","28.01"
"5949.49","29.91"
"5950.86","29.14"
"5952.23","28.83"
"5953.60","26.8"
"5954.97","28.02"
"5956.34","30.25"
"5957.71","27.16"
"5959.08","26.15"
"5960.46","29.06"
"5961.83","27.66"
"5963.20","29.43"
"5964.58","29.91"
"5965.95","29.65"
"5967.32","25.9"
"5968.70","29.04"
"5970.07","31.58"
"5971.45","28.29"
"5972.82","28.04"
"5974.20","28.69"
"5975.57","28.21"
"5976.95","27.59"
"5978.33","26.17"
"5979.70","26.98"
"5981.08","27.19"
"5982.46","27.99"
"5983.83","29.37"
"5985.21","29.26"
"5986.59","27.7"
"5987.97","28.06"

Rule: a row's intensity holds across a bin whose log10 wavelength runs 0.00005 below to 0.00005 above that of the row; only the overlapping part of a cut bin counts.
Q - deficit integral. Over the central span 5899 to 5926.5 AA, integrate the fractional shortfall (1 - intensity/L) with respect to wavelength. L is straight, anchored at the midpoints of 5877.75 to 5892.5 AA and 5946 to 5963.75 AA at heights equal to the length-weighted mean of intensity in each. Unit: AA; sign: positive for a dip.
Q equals -2.0 AA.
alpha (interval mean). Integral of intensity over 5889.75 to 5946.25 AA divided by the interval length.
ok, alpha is 26.7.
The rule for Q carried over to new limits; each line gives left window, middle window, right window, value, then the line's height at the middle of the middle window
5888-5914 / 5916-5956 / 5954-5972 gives -2.5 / 26.7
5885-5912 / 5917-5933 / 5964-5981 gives -1.7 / 25.4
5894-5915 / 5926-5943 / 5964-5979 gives -0.9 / 26.8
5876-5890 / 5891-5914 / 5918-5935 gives 1.5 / 26.4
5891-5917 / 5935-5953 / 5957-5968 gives -1.1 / 27.2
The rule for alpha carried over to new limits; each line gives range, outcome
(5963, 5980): 28.4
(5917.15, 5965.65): 28.4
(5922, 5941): 28.1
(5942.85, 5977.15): 28.6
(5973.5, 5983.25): 27.6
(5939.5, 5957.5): 28.7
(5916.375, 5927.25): 28.3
